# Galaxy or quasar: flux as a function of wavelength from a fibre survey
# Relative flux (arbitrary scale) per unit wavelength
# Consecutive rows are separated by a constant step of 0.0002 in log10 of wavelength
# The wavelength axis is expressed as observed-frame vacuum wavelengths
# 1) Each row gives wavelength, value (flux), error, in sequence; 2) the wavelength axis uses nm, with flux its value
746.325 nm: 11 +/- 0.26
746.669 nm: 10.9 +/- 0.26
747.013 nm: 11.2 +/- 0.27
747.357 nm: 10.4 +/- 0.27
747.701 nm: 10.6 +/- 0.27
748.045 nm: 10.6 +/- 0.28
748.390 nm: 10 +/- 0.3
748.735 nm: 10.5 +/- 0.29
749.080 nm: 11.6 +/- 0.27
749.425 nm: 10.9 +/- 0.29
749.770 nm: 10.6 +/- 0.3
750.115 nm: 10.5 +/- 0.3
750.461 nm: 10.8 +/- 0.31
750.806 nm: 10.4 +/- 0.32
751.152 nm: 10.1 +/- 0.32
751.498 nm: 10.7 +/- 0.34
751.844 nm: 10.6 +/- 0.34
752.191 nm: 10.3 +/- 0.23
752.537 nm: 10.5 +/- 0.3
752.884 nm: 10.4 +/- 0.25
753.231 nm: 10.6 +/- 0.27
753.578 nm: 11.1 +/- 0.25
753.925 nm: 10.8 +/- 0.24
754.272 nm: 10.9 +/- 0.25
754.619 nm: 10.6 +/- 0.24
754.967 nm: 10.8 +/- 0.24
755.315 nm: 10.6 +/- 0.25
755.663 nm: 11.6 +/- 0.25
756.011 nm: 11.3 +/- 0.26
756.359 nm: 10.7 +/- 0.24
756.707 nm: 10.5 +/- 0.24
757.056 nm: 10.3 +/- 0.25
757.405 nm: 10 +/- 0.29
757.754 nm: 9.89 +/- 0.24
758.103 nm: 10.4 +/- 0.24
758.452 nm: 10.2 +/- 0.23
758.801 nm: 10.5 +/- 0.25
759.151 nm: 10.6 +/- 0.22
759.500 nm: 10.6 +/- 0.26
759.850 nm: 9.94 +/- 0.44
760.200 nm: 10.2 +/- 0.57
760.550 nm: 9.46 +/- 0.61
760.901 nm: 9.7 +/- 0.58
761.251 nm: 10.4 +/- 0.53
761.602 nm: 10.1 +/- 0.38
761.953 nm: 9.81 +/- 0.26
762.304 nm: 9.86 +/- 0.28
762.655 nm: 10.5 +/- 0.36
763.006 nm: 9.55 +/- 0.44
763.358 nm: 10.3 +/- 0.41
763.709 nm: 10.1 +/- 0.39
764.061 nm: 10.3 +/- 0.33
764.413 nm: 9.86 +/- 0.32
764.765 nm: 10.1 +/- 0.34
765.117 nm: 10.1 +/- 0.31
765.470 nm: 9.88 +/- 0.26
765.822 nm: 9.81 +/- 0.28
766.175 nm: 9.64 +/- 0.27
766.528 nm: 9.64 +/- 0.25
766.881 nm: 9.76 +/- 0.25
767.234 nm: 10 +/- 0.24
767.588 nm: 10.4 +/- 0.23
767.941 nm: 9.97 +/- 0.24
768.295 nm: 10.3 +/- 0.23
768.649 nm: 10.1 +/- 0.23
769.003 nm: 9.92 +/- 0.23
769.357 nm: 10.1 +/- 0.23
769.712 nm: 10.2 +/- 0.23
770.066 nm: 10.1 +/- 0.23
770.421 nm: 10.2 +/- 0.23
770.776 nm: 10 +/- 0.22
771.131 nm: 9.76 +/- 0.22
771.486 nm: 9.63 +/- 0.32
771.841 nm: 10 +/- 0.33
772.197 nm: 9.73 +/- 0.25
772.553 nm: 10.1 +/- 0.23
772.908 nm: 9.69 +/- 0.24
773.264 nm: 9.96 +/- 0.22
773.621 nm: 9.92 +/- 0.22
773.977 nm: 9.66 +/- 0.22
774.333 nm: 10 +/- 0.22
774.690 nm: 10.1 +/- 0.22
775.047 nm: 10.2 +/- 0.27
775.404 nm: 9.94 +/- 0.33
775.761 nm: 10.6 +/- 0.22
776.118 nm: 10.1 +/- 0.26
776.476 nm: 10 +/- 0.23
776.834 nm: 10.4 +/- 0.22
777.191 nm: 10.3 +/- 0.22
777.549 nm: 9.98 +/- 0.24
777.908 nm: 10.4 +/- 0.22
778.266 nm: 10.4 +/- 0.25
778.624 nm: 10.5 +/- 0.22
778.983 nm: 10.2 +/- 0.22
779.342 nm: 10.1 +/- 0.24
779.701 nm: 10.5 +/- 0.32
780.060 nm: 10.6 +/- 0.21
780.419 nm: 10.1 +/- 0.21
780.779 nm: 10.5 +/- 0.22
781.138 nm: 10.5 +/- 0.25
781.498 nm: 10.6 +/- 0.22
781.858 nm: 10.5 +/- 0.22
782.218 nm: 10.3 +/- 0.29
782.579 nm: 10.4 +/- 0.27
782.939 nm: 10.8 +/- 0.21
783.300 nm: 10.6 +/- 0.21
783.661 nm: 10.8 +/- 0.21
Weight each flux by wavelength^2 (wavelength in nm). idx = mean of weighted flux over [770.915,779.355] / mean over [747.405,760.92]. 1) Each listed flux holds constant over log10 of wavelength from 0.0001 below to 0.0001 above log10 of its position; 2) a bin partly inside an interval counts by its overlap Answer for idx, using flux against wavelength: 1.01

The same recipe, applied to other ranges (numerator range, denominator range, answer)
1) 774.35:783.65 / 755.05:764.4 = 1.06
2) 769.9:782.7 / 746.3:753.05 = 1.03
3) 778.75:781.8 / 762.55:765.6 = 1.08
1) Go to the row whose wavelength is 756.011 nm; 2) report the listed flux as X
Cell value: 11.3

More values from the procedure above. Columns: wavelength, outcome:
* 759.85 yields 9.94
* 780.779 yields 10.5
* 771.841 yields 10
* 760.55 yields 9.46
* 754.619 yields 10.6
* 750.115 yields 10.5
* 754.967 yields 10.8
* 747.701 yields 10.6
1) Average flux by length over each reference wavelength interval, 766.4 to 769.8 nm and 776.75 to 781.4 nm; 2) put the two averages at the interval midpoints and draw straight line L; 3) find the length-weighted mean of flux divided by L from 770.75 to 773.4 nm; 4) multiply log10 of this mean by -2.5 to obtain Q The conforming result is 0.03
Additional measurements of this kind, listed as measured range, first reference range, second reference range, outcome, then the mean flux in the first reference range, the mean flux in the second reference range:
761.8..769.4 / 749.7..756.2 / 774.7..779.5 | 0.048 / 10.7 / 10.2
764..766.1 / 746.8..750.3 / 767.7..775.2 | 0.022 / 10.7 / 9.99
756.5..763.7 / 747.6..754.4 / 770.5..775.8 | 0.021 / 10.6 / 9.94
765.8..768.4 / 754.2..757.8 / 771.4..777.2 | 0.036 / 10.7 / 10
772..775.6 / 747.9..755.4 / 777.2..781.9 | 0.052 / 10.6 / 10.4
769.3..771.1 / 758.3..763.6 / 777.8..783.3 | 0.019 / 10.1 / 10.4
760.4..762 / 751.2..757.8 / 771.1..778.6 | 0.058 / 10.6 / 10.1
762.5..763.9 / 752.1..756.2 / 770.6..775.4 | 0.028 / 10.8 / 9.91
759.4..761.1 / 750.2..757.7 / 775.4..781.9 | 0.063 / 10.6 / 10.3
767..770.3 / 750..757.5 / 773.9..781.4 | 0.030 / 10.6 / 10.3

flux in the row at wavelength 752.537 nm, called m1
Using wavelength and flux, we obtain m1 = 10.5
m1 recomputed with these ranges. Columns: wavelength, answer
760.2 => 10.2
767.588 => 10.4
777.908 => 10.4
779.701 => 10.5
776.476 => 10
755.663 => 11.6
